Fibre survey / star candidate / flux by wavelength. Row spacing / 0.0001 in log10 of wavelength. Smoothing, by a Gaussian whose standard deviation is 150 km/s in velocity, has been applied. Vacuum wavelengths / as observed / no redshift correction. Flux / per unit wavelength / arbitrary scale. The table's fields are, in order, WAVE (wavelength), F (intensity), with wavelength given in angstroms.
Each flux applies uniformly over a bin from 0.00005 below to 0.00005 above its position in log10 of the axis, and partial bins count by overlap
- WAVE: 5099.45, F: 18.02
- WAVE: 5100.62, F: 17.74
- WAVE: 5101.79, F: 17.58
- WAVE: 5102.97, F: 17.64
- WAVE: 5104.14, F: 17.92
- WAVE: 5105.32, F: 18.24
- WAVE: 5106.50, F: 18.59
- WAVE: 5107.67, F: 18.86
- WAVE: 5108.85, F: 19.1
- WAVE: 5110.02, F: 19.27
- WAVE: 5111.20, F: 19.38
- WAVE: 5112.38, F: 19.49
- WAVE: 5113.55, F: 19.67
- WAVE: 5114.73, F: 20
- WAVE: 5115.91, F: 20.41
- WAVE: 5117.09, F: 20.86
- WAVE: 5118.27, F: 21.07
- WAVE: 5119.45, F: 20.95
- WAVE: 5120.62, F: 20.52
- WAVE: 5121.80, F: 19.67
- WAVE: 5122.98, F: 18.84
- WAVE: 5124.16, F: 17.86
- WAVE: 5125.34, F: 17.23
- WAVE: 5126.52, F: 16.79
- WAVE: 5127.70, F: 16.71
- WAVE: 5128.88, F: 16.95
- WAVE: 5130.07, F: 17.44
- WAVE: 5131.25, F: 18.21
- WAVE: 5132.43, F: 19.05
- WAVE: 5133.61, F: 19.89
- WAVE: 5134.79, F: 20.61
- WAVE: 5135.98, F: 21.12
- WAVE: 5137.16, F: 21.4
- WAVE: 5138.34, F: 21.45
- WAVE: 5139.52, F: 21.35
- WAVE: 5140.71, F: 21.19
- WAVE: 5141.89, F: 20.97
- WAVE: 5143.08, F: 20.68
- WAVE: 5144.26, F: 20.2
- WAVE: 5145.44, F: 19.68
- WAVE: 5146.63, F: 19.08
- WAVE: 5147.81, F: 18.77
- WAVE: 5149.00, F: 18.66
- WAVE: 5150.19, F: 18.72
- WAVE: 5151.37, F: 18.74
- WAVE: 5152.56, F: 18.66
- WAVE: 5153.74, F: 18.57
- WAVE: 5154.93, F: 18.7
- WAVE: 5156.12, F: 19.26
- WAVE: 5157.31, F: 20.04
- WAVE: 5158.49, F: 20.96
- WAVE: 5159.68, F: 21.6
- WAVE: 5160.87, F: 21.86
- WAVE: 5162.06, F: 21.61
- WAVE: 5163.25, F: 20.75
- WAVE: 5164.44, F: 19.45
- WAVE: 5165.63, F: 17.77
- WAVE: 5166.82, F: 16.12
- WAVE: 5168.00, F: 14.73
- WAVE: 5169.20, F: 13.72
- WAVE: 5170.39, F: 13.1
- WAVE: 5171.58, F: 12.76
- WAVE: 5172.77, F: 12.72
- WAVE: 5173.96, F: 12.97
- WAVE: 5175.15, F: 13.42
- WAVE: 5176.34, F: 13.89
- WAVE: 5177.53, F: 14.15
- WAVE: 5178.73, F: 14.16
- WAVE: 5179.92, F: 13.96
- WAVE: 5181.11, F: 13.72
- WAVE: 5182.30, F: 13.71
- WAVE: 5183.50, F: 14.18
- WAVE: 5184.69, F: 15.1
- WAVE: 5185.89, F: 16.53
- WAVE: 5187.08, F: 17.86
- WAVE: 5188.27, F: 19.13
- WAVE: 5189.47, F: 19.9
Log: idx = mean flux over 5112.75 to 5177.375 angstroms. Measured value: 18.6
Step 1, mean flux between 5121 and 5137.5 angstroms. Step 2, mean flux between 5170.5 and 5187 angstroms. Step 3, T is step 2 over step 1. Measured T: 0.75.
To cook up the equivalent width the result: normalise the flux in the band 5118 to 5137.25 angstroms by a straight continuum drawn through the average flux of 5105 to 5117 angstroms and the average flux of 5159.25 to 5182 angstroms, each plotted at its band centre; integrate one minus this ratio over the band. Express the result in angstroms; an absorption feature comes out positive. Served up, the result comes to -0.6 angstroms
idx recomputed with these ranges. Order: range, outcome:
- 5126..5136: 18.4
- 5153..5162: 20.2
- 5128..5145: 20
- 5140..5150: 19.9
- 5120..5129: 18.2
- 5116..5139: 19.3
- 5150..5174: 17.8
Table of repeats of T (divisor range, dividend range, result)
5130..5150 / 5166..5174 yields 0.69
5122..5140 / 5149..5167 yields 1.03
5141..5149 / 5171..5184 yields 0.68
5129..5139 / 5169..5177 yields 0.67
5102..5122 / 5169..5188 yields 0.73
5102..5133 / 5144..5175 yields 0.95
